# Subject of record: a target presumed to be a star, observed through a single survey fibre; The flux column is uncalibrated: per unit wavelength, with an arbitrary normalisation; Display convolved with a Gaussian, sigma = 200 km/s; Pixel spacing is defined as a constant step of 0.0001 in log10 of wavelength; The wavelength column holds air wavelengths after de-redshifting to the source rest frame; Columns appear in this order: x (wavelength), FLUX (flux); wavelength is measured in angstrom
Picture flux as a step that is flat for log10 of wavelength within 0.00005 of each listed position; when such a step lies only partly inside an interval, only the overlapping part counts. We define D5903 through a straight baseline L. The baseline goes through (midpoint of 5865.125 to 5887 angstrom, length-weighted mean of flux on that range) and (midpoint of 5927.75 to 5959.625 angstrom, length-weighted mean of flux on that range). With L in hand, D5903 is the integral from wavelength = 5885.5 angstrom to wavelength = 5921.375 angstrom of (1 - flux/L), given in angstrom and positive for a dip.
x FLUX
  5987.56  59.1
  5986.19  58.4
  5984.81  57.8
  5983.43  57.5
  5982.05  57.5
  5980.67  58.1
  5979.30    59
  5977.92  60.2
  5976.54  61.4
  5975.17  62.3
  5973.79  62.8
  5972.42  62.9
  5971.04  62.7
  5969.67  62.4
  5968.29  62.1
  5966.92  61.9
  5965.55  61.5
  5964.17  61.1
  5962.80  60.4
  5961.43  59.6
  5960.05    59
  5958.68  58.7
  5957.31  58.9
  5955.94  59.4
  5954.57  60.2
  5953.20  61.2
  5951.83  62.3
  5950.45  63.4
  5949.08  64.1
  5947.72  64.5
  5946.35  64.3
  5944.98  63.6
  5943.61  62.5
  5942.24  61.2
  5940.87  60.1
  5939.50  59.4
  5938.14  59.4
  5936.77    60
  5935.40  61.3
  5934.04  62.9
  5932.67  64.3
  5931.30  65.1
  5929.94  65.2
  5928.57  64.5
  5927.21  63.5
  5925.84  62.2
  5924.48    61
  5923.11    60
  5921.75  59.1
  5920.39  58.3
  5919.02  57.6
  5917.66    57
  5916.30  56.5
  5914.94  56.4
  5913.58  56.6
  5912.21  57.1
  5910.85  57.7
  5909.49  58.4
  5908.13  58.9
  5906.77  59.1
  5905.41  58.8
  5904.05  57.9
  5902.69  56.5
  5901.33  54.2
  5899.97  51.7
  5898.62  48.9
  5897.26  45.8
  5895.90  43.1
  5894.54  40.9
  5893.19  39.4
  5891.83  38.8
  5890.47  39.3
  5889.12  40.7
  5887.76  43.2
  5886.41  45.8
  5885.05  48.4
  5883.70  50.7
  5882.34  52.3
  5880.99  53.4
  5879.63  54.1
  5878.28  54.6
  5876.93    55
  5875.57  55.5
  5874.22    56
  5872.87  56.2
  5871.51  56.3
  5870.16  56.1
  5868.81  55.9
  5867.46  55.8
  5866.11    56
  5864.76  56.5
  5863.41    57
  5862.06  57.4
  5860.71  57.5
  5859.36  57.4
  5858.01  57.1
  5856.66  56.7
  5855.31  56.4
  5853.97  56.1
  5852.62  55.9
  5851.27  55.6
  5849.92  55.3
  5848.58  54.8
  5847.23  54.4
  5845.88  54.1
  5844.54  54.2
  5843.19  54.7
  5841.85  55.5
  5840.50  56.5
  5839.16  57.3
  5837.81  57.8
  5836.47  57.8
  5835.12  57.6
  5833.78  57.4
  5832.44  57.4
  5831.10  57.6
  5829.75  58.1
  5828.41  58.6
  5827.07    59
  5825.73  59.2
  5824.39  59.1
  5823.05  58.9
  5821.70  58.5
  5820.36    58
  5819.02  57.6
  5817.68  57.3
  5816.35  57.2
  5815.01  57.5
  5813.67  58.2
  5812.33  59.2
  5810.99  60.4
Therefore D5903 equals 3.6 angstrom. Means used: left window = 53.9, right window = 62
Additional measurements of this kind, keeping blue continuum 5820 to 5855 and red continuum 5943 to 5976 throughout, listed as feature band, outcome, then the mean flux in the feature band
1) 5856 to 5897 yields 4.8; 51.5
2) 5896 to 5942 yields 1.3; 58.5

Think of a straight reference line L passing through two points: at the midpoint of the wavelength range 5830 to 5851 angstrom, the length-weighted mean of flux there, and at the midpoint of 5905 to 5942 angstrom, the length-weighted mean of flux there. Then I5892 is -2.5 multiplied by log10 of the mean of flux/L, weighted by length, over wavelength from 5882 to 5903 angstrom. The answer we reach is 0.264 mag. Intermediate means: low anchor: 56.2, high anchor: 60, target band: 46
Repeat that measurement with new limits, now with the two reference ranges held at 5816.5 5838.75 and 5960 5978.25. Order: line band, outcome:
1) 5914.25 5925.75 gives 0.03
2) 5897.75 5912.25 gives 0.07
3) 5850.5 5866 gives 0.04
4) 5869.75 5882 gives 0.08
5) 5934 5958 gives -0.01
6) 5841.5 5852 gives 0.07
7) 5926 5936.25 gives -0.05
